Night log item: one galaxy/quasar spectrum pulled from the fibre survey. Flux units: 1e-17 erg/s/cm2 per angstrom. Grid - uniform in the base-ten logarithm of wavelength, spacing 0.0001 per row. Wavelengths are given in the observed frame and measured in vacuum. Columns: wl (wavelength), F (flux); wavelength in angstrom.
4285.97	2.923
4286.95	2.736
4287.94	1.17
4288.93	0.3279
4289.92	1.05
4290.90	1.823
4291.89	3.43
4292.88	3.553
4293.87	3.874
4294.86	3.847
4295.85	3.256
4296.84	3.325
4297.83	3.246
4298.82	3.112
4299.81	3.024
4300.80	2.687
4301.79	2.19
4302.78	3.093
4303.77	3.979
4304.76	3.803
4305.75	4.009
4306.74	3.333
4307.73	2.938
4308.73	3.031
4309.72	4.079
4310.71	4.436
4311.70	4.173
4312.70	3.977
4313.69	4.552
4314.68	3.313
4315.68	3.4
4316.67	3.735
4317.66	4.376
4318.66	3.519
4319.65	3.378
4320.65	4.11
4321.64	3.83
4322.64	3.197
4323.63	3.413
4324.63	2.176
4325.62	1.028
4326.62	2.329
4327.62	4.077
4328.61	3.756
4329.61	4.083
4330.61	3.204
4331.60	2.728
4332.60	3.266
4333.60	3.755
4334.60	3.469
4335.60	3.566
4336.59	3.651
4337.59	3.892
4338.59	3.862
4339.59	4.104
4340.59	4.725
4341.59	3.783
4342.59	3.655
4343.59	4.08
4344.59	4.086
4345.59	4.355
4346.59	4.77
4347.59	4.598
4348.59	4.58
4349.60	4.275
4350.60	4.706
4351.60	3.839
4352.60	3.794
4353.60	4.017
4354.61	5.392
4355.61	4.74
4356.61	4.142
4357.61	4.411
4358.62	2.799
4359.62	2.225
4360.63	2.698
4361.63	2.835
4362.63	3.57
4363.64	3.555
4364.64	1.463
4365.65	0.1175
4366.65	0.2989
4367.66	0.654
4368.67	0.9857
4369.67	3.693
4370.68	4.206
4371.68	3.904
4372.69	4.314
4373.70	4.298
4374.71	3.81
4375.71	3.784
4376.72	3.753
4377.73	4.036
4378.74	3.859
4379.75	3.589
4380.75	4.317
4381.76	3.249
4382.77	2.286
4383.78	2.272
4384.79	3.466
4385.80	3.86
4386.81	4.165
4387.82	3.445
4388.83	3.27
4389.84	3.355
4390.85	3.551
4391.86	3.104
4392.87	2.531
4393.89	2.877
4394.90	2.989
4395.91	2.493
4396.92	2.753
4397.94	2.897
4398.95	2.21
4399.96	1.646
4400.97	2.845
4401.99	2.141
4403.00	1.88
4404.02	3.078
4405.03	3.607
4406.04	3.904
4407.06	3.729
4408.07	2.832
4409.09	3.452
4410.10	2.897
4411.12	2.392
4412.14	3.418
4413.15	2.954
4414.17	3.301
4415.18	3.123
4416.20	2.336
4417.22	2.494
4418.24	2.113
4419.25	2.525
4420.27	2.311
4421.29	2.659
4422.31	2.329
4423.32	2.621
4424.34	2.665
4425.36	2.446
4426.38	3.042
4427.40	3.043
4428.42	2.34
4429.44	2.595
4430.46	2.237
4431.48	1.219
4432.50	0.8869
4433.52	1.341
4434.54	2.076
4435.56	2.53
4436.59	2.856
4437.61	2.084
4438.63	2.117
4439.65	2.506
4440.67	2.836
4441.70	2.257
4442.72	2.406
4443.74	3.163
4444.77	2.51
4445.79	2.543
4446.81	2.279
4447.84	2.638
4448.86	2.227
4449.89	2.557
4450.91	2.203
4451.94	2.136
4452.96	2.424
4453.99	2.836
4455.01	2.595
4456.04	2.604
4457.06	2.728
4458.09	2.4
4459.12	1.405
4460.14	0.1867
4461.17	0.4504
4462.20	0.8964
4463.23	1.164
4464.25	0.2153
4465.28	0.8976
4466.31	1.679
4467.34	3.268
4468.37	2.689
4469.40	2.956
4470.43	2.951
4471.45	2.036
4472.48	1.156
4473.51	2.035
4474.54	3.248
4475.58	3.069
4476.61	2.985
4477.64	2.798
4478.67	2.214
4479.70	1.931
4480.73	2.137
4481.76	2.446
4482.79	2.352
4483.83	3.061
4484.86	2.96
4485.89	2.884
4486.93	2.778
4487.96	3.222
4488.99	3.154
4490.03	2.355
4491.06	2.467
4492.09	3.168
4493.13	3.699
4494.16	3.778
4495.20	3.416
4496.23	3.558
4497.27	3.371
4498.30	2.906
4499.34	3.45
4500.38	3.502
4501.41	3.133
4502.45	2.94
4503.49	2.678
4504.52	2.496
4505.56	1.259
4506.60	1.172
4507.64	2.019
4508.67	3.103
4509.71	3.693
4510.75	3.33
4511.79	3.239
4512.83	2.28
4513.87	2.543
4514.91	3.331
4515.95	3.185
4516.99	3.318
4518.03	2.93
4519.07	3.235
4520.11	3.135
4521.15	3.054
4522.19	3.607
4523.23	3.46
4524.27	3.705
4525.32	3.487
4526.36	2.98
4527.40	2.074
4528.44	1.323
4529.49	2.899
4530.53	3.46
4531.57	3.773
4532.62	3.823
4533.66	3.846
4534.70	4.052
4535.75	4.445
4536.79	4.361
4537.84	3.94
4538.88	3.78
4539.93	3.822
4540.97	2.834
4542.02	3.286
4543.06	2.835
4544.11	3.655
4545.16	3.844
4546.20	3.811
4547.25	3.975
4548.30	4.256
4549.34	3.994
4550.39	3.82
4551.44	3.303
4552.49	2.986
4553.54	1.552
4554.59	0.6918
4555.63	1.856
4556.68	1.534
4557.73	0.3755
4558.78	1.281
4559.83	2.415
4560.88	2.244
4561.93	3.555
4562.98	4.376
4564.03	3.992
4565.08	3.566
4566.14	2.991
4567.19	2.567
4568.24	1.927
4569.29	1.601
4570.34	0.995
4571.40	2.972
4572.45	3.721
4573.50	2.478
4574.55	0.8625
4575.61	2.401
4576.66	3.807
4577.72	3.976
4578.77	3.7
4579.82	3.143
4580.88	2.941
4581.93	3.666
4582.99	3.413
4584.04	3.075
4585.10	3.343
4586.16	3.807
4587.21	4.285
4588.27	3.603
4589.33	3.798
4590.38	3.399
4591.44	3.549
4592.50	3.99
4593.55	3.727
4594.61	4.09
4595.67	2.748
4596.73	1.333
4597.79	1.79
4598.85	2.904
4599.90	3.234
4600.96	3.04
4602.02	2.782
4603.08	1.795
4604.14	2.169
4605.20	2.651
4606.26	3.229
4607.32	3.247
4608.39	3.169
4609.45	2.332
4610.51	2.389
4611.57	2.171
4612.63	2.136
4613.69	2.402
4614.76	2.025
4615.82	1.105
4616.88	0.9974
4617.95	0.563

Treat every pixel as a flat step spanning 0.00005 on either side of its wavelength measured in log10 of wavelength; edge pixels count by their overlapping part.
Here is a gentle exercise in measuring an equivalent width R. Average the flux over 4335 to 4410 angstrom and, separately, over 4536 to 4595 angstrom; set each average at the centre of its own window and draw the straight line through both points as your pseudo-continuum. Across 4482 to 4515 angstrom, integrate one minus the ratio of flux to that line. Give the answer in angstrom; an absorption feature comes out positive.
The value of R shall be 3.02 angstrom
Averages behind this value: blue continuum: 3.37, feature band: 2.91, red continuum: 3.11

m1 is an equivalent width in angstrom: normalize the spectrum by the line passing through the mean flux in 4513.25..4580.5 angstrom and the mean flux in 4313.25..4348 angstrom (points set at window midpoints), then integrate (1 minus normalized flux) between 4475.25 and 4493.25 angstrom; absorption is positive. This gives 2.7 angstrom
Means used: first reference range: 3.65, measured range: 2.74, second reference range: 3.04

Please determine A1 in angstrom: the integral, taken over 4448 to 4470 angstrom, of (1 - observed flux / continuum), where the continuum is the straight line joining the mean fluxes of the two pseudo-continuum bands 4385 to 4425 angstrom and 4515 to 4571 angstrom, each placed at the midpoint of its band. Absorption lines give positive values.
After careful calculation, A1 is 7.5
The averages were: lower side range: 2.89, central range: 1.94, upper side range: 3.05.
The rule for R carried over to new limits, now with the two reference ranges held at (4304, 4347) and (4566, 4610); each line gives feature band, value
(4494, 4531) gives 2.3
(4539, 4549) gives -1.7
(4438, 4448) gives 2.5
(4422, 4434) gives 4.1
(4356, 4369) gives 4.5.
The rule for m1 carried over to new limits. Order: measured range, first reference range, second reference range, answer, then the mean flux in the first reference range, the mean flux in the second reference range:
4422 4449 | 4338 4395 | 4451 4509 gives 4.7 angstrom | 3.5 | 2.45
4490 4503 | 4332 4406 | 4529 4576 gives -0.6 angstrom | 3.37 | 2.99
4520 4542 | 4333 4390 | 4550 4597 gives -3.0 angstrom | 3.55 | 2.88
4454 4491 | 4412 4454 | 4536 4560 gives 5.6 angstrom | 2.44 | 2.99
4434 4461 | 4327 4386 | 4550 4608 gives 7.7 angstrom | 3.54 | 2.84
